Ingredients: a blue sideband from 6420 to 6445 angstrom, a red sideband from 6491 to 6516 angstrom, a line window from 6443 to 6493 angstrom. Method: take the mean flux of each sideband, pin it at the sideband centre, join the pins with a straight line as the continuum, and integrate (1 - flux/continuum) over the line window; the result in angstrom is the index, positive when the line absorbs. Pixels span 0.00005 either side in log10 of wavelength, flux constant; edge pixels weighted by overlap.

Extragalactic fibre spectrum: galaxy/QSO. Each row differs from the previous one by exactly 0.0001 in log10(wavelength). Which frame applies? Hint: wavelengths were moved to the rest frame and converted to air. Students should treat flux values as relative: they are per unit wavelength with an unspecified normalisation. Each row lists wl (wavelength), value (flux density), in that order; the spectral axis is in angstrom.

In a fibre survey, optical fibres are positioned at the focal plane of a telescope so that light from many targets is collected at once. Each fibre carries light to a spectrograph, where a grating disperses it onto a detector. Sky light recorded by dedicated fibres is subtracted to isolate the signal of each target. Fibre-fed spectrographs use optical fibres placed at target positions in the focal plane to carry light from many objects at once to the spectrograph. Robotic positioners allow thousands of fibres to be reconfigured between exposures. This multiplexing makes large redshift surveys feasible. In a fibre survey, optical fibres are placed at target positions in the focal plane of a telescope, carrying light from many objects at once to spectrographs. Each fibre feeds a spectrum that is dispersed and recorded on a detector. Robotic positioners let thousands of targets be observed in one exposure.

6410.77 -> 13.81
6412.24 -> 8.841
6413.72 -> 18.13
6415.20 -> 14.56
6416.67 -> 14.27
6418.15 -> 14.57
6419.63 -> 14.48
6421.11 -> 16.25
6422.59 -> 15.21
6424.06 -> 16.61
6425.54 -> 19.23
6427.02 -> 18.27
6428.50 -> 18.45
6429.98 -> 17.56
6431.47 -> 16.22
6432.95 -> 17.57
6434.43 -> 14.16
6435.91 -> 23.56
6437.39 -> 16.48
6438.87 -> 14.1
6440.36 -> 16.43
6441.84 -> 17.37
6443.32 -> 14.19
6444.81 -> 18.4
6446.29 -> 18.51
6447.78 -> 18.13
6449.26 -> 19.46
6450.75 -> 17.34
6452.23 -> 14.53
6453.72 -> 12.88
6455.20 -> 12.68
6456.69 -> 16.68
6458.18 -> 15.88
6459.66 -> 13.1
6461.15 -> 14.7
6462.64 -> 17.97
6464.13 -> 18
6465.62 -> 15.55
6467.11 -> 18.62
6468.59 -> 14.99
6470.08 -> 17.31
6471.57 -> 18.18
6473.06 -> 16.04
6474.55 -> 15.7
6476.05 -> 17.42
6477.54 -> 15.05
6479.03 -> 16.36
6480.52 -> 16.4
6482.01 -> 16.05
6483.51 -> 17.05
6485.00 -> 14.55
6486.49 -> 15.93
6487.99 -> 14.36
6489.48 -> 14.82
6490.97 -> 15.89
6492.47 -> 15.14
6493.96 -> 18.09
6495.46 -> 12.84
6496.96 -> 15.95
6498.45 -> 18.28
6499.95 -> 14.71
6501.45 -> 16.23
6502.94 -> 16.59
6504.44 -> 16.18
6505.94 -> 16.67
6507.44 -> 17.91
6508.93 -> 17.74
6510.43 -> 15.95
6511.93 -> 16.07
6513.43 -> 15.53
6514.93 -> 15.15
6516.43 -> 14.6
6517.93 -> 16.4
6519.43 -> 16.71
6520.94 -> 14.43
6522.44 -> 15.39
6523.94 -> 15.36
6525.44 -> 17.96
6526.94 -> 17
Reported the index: 1.34 angstrom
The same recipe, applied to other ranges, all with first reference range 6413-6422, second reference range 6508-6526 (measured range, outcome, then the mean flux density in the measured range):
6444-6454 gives -1.1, 17.2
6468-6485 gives -0.7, 16.3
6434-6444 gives -0.8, 16.7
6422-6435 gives -1.4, 17.1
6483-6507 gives 0.0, 15.8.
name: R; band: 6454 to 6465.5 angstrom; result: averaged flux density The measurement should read 15.5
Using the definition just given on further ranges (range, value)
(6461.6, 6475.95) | 16.9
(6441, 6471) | 16.3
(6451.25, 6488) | 15.9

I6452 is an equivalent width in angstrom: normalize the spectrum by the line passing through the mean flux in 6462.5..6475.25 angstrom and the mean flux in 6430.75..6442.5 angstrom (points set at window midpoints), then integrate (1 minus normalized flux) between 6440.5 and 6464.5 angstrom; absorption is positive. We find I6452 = 1.0 angstrom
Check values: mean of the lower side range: 17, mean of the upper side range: 16.9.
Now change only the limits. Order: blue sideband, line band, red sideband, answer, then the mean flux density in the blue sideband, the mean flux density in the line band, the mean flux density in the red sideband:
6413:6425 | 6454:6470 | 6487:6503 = -0.16 angstrom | 15.6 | 15.8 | 15.7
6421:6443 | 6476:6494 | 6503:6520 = 0.84 angstrom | 17.1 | 15.8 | 16.3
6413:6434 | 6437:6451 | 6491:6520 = -0.55 angstrom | 16.5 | 17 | 16.1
